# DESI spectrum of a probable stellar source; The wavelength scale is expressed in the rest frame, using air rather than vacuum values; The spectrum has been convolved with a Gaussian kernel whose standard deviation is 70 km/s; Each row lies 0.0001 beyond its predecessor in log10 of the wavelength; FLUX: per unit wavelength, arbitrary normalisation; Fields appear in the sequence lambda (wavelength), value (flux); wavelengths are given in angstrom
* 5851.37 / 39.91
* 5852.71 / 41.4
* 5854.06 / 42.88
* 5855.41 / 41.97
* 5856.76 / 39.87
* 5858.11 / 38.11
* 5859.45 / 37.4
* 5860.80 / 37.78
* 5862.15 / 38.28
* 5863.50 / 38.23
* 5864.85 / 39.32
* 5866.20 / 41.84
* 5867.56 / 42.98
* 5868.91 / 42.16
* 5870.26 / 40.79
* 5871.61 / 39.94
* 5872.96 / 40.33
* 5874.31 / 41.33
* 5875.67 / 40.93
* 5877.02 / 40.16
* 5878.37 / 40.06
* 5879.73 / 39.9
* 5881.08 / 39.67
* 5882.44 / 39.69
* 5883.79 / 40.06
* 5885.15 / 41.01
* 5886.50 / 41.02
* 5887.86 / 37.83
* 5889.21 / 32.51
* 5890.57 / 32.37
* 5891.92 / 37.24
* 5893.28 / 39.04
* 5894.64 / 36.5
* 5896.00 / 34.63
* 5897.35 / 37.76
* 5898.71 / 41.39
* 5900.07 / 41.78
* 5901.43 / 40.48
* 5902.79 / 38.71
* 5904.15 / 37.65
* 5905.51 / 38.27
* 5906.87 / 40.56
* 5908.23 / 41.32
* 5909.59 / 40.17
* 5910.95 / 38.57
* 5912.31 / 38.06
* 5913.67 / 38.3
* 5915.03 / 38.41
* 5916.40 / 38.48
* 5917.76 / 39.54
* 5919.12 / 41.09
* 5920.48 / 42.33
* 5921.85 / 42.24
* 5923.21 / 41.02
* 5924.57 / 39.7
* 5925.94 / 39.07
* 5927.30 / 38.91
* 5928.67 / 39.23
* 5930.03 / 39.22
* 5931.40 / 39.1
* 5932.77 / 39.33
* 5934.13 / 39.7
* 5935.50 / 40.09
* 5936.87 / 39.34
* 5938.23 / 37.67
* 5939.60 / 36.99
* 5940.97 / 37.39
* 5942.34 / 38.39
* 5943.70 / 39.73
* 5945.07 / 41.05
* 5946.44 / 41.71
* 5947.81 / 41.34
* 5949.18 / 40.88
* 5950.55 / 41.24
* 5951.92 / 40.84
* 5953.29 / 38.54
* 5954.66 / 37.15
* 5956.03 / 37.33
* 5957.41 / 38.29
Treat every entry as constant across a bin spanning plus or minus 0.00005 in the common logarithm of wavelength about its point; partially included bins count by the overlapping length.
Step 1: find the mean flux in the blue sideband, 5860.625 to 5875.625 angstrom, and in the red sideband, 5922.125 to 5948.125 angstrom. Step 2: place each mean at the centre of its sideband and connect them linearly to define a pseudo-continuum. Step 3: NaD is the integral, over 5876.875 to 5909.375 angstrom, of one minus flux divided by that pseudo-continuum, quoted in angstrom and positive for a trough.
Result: 1.0 angstrom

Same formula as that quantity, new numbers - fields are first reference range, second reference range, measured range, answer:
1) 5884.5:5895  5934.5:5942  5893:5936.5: -1.9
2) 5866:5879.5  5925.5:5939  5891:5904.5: 0.6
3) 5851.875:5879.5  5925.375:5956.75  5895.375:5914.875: 0.3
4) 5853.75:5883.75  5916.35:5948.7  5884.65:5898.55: 1.0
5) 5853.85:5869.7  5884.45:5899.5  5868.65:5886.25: -0.8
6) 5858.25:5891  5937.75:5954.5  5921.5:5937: -0.1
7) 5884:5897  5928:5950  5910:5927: -0.6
